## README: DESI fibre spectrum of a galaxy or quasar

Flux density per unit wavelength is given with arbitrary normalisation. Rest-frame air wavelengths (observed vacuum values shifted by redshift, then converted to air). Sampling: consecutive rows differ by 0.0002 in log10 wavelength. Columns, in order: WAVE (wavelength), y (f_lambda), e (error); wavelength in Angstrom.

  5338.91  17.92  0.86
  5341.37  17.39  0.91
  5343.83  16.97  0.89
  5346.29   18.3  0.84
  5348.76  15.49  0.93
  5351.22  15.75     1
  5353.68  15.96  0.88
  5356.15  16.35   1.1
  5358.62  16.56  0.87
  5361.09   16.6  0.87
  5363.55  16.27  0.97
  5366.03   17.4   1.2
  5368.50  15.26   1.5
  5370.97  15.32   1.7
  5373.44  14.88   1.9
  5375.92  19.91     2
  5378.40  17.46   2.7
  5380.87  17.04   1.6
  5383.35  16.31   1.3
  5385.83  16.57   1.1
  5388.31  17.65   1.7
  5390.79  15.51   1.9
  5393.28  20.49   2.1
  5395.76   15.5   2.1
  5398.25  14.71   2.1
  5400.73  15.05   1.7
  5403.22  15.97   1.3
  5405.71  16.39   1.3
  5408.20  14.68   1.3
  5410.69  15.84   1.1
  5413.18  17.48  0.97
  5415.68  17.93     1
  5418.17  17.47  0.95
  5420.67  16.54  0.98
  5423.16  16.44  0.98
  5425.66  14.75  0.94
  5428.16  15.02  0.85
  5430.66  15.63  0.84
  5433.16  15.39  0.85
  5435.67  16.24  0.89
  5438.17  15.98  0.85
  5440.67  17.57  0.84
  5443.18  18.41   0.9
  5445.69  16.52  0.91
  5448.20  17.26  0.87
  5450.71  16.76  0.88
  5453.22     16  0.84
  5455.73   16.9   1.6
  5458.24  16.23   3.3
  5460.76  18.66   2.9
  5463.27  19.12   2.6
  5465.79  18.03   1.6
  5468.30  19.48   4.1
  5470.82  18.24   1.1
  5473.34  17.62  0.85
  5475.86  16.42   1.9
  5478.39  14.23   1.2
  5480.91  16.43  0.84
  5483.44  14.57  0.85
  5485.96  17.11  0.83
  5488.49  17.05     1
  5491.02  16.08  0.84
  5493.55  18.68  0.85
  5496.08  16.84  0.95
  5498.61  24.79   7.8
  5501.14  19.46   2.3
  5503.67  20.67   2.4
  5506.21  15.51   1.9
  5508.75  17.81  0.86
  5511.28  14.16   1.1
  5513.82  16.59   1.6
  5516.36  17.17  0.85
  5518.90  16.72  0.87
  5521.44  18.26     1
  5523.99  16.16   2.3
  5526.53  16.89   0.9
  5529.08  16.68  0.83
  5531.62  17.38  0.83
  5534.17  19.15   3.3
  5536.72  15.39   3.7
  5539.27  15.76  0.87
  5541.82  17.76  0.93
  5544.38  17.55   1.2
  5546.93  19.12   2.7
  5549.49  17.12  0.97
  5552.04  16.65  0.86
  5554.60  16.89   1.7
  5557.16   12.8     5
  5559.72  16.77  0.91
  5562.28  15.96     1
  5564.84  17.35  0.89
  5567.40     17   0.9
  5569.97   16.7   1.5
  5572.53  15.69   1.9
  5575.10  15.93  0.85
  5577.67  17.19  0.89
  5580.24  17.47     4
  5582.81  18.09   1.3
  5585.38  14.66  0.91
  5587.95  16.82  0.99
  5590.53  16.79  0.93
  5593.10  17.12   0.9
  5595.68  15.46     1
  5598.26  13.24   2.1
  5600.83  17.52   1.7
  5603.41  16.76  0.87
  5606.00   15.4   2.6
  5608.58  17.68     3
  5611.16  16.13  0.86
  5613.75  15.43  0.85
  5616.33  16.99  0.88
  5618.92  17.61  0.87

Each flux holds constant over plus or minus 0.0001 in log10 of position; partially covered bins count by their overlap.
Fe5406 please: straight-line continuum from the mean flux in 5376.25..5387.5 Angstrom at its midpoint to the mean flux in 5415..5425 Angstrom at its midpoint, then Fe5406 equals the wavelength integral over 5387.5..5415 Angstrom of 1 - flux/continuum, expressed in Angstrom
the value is 1.2 Angstrom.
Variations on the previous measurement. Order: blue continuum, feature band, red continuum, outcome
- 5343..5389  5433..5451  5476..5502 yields 0.3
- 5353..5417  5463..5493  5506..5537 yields -0.5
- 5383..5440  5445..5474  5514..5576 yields -2.0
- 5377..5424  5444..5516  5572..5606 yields -4.0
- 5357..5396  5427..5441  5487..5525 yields 1.1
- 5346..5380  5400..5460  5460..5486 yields 2.0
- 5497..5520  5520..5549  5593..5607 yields 0.3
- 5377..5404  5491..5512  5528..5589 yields -2.2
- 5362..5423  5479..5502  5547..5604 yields -1.8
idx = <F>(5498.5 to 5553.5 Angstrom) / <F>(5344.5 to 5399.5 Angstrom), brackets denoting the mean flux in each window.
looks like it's 1.05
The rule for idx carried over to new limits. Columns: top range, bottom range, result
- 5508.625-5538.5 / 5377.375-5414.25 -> 1.02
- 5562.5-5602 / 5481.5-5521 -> 0.94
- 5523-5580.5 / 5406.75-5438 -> 1.04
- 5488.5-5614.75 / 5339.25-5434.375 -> 1.03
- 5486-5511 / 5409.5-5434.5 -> 1.13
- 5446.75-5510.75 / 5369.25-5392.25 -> 1.05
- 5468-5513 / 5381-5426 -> 1.06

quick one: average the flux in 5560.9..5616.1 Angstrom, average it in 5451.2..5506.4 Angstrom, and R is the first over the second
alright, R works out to 0.93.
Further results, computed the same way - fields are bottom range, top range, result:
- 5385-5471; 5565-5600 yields 0.98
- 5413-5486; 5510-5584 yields 1.00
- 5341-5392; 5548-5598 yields 0.99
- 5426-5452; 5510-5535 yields 1.03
